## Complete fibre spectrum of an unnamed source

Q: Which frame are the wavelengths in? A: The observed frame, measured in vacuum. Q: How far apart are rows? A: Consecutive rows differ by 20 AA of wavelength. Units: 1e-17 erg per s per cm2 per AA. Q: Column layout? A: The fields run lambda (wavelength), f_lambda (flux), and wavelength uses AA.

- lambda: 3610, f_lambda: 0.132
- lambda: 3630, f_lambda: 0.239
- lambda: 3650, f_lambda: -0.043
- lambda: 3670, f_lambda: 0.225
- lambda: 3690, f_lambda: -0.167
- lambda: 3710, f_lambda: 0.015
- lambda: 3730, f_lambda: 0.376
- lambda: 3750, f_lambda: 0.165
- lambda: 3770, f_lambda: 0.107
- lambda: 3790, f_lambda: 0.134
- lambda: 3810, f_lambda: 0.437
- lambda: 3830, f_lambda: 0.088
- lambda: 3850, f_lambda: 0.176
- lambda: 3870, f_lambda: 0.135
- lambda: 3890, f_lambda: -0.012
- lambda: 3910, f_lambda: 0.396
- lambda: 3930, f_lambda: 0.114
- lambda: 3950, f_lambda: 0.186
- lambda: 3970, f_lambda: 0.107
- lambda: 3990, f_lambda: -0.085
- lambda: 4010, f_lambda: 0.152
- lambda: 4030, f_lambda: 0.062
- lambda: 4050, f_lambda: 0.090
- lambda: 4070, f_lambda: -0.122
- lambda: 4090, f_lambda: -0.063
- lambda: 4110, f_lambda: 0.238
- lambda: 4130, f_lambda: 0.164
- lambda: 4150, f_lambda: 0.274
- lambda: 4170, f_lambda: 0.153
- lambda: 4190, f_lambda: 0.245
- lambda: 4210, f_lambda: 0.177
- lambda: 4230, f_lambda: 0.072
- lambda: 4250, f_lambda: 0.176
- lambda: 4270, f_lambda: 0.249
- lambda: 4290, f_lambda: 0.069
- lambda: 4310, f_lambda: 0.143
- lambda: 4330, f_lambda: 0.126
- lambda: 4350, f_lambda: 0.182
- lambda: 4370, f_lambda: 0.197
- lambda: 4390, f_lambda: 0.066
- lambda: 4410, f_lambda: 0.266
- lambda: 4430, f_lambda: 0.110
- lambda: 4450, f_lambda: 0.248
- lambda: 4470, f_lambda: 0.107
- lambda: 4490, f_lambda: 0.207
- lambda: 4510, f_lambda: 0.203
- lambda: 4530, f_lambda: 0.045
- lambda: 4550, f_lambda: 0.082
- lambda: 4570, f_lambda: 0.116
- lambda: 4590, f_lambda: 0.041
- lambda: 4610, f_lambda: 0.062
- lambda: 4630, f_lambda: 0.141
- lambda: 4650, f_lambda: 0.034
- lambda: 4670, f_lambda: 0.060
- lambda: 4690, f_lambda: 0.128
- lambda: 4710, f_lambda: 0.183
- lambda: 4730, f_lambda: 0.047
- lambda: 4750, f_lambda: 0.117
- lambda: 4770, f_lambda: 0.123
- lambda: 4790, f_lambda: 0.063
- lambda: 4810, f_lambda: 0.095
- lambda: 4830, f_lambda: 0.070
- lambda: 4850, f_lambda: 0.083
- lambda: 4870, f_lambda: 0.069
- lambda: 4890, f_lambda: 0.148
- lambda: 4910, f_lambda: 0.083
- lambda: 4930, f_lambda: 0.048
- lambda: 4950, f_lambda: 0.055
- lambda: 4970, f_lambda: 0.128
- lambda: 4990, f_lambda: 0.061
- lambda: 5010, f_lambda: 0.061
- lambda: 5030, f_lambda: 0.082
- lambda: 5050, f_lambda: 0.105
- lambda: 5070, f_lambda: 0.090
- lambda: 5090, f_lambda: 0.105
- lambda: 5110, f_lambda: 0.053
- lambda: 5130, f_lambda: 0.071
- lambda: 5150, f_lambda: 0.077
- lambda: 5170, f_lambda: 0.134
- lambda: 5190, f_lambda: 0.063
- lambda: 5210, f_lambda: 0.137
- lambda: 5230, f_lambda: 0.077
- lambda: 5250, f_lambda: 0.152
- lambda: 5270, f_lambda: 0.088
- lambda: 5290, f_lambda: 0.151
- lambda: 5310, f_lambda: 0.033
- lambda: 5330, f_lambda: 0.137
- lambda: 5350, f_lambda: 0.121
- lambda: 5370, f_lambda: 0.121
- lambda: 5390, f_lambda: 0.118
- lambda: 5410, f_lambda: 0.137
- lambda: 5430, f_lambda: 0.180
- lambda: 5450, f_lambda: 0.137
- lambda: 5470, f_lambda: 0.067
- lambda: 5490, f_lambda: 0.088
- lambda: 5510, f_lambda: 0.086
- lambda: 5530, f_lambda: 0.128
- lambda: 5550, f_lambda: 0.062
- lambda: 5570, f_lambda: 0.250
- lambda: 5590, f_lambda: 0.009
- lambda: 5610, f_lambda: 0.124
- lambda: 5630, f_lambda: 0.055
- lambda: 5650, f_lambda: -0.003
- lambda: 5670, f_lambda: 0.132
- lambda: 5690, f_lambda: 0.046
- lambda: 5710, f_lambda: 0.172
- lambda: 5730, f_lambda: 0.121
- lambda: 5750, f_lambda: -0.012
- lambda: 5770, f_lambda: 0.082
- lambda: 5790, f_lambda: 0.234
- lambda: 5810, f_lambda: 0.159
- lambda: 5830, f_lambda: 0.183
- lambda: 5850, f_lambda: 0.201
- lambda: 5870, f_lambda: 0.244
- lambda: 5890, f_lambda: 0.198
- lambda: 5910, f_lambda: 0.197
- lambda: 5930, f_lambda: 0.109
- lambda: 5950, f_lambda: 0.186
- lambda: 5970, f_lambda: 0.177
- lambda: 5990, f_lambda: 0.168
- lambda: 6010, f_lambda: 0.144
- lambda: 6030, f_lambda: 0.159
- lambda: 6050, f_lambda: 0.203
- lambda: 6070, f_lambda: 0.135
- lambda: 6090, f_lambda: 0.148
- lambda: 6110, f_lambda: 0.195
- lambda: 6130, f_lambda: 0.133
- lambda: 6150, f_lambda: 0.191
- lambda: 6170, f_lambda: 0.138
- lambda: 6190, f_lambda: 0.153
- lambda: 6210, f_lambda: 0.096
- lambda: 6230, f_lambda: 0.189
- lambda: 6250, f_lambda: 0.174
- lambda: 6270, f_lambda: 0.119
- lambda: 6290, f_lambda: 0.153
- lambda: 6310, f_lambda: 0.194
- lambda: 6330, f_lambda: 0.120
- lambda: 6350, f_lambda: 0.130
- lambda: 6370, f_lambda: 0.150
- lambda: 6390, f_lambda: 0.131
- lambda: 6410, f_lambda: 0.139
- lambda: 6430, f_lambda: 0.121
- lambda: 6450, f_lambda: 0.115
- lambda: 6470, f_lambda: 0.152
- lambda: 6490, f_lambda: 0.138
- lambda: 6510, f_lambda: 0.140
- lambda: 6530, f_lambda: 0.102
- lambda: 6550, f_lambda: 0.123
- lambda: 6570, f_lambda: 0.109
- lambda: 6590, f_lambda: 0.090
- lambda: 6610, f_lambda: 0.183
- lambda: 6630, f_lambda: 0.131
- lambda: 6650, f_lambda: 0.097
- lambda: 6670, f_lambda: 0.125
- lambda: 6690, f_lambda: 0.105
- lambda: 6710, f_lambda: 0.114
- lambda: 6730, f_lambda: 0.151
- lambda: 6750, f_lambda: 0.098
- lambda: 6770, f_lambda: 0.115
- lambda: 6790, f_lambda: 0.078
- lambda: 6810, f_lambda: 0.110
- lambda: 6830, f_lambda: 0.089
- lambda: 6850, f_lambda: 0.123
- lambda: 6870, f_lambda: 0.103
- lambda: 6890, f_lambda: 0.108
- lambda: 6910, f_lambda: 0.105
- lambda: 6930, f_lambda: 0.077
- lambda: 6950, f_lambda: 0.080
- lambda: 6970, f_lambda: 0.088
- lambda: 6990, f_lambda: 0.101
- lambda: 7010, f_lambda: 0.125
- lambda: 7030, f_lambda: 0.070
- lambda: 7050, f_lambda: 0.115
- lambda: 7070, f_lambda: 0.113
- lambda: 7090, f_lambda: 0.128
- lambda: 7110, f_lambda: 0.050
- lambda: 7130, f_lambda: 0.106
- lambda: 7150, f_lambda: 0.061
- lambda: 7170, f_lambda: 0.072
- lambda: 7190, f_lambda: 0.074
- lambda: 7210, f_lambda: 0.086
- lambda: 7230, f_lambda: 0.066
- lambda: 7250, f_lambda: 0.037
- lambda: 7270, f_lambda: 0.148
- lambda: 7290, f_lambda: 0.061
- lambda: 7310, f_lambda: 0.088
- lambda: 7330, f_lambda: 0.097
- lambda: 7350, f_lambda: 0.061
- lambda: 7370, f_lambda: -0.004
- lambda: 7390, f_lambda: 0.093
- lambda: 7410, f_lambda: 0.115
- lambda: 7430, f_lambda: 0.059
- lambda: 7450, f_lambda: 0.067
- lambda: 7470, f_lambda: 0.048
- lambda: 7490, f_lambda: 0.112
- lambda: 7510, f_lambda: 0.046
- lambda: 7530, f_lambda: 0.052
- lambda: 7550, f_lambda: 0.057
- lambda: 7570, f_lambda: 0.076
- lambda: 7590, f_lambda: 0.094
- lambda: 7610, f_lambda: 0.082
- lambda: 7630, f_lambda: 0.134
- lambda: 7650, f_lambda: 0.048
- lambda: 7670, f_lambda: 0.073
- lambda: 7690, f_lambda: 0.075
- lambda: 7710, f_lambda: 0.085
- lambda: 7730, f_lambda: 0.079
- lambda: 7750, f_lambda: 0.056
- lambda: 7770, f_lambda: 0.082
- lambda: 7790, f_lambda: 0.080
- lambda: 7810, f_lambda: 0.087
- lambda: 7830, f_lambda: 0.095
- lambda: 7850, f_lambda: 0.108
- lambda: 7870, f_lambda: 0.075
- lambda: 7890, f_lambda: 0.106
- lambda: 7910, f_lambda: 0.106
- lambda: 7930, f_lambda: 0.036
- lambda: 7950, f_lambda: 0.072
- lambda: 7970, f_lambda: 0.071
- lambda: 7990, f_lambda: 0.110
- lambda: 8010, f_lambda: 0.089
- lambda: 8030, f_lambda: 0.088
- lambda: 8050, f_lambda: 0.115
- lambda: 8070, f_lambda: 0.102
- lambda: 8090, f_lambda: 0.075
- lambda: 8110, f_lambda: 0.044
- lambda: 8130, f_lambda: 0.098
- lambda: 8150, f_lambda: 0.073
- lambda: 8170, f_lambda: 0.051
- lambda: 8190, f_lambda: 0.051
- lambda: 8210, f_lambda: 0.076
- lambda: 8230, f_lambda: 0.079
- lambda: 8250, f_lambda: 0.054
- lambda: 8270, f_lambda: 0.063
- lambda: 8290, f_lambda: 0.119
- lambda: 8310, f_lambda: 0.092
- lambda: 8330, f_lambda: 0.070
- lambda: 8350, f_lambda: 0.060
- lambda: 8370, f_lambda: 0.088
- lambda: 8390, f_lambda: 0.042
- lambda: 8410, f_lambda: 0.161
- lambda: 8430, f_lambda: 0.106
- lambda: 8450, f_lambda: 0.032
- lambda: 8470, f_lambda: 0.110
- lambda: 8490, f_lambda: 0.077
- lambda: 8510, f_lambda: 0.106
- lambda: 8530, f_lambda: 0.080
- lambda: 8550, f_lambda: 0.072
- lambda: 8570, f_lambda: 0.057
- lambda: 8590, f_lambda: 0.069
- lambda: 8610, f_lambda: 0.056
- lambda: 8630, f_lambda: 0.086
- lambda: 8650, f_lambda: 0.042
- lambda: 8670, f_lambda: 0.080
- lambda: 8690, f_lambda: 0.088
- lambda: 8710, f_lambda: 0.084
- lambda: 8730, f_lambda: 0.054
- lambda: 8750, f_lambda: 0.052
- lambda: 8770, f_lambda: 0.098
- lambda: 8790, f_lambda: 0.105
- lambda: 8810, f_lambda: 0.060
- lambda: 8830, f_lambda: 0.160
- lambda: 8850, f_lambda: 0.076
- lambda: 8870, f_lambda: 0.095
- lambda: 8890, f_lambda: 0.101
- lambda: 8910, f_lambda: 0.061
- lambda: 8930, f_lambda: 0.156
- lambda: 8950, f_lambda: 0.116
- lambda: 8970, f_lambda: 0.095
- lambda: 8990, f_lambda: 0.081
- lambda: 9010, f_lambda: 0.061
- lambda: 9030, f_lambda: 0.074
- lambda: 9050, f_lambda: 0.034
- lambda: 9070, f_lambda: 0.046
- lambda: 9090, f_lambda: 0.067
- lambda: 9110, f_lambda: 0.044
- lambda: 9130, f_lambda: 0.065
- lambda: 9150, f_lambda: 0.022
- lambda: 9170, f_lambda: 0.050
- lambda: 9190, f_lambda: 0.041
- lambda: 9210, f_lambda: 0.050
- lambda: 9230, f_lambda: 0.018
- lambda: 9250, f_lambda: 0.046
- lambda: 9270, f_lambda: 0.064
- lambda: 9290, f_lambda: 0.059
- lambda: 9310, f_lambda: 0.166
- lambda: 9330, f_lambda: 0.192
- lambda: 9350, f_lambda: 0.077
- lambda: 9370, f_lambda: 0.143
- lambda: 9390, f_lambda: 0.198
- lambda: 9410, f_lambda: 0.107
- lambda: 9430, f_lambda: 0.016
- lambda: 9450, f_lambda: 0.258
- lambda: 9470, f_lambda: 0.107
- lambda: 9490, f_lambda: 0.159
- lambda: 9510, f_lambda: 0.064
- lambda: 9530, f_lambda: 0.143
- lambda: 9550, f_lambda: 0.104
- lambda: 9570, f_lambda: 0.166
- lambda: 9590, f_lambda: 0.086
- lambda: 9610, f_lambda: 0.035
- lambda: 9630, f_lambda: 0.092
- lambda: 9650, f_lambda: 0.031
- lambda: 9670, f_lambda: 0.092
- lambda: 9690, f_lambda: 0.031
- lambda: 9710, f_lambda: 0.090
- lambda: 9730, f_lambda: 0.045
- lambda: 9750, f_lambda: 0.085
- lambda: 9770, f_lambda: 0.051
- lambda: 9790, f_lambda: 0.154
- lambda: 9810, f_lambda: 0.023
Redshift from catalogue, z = 0.515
